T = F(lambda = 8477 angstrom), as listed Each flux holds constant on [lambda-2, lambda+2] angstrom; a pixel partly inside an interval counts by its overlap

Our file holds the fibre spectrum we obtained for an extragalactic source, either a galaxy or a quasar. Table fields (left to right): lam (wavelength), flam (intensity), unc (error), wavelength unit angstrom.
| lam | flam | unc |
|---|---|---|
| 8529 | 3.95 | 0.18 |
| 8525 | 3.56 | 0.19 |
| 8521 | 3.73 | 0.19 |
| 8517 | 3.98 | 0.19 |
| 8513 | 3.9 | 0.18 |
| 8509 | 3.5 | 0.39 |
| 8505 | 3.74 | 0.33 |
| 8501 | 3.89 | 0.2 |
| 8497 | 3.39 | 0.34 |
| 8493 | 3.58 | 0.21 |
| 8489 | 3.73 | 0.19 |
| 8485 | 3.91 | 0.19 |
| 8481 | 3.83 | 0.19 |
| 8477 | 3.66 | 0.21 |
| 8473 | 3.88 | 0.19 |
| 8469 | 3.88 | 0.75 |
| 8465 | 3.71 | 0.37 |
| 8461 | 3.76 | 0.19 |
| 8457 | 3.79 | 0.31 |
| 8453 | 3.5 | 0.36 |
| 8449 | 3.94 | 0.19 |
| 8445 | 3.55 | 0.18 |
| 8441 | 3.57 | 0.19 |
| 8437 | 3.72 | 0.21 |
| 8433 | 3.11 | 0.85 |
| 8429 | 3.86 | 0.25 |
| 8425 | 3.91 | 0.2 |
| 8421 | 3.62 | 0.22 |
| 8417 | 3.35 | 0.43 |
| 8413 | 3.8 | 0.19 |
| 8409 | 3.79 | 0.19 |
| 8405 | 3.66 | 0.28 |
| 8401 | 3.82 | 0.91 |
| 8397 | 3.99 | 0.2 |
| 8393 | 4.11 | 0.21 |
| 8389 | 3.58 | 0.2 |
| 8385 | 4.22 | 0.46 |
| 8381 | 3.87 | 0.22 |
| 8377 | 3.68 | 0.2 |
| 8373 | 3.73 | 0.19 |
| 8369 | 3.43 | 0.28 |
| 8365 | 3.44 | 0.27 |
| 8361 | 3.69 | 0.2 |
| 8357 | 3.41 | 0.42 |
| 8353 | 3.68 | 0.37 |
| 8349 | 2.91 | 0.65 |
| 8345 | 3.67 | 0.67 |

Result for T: 3.66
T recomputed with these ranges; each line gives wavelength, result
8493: 3.58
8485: 3.91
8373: 3.73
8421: 3.62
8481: 3.83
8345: 3.67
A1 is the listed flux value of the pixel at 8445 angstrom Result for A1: 3.55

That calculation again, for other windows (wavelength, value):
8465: 3.71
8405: 3.66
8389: 3.58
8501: 3.89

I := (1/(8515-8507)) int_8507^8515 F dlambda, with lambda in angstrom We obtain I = 3.7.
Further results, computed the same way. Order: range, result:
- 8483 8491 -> 3.82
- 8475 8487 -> 3.8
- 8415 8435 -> 3.57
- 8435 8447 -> 3.61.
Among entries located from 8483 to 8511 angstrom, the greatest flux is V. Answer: 3.91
